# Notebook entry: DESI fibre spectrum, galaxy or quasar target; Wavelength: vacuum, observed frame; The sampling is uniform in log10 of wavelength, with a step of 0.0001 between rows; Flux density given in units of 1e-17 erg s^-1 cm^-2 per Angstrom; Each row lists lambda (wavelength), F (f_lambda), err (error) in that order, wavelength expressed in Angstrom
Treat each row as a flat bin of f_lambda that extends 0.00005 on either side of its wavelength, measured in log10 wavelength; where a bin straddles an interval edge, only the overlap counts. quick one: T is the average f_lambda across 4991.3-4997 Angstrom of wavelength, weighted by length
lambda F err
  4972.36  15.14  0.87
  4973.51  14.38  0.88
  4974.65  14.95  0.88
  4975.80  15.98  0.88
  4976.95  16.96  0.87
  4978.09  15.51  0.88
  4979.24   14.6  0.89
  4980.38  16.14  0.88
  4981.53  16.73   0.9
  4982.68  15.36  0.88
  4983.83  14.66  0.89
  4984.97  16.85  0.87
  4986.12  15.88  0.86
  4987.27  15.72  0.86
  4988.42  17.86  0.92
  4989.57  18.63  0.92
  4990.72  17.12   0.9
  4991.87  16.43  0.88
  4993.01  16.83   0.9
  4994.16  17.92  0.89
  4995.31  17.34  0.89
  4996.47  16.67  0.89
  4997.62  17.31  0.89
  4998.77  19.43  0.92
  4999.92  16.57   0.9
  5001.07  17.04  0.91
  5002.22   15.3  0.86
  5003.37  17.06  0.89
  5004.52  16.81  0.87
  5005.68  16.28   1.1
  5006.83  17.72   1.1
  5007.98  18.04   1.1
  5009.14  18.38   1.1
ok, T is 17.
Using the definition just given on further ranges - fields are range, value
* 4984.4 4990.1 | 17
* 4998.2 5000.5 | 18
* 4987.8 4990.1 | 18.2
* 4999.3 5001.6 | 16.9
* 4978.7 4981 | 15.4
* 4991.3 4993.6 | 16.7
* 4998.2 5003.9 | 17.1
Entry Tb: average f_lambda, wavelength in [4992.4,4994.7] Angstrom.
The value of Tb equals 17.4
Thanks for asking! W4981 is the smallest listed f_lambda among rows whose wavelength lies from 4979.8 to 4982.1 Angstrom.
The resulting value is 16.14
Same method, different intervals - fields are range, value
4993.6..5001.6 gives 16.57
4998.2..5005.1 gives 15.3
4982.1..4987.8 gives 14.66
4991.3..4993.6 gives 16.43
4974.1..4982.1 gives 14.6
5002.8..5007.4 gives 16.28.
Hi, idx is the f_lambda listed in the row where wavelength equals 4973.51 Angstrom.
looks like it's 14.38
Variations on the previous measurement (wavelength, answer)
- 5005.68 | 16.28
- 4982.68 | 15.36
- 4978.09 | 15.51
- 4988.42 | 17.86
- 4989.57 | 18.63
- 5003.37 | 17.06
